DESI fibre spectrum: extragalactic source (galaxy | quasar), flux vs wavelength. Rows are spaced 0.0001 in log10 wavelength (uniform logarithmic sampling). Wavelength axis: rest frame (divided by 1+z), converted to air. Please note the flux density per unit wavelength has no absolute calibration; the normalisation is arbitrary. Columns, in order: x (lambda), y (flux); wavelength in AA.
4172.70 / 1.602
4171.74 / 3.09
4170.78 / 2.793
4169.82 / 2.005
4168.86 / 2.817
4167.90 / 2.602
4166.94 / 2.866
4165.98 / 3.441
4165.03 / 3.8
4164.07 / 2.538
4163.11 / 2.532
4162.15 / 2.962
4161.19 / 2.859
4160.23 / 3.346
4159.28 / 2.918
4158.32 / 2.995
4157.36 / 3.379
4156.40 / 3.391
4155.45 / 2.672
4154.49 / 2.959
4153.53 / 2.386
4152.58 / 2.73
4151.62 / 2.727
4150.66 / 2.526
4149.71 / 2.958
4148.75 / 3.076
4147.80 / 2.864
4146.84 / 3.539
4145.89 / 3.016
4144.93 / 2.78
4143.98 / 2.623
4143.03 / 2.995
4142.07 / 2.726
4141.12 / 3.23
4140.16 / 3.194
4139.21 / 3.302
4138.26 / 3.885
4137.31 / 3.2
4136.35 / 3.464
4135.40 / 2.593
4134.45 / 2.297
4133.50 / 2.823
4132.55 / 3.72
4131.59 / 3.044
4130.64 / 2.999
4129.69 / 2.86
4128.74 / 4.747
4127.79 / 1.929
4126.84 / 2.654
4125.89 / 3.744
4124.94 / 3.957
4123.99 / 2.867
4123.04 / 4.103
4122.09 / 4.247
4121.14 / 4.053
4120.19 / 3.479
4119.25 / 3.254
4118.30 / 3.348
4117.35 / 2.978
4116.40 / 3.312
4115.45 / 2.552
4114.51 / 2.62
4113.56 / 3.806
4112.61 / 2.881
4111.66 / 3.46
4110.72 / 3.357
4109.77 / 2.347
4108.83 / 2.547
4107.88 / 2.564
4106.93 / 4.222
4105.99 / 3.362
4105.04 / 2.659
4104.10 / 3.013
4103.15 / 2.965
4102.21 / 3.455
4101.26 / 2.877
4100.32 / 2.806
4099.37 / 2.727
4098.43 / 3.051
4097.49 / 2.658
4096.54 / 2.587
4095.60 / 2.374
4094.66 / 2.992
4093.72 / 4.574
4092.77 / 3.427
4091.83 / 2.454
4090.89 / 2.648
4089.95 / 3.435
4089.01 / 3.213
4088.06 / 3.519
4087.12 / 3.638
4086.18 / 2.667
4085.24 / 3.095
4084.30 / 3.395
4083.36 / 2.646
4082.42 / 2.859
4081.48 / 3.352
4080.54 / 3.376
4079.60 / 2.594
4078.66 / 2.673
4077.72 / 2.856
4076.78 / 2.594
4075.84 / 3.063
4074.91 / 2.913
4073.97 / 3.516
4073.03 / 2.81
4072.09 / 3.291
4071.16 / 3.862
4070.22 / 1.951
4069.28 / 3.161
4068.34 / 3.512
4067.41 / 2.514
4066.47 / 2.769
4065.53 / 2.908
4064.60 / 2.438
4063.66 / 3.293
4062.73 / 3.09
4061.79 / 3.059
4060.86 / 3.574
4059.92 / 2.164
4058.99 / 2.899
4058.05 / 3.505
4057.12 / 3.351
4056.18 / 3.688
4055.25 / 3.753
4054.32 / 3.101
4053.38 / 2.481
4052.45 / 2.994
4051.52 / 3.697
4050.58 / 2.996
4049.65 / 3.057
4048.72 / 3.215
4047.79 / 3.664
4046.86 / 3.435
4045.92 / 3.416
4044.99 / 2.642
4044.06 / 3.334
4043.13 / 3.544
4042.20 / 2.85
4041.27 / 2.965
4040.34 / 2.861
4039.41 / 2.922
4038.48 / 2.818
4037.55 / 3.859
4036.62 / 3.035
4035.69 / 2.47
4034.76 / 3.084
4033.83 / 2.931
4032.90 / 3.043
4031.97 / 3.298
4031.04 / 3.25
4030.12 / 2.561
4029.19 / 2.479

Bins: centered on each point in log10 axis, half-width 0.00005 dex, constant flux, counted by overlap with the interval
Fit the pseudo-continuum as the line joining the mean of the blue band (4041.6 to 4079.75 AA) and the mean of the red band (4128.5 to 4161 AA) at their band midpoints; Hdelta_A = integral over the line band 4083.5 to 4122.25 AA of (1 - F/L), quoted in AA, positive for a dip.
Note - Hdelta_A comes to -0.8 AA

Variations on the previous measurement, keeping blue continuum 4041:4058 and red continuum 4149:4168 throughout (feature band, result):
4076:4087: 0.7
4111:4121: -0.5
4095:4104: 0.8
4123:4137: -0.6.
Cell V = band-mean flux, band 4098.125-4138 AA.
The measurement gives 3.17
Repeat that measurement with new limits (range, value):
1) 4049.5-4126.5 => 3.12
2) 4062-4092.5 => 3.01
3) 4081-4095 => 3.2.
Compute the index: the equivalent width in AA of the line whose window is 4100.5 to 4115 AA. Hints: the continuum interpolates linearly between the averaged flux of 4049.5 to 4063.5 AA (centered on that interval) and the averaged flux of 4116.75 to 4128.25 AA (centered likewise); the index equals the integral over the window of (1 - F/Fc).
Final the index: 1.2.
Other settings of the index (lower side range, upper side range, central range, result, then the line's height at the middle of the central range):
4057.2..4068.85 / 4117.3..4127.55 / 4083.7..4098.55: 0.6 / 3.23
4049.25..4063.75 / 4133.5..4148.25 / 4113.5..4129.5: -1.6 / 3.07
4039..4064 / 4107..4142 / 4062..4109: 2.5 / 3.19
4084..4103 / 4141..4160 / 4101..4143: -2.8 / 3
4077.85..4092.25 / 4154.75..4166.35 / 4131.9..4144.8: -0.1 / 3.06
